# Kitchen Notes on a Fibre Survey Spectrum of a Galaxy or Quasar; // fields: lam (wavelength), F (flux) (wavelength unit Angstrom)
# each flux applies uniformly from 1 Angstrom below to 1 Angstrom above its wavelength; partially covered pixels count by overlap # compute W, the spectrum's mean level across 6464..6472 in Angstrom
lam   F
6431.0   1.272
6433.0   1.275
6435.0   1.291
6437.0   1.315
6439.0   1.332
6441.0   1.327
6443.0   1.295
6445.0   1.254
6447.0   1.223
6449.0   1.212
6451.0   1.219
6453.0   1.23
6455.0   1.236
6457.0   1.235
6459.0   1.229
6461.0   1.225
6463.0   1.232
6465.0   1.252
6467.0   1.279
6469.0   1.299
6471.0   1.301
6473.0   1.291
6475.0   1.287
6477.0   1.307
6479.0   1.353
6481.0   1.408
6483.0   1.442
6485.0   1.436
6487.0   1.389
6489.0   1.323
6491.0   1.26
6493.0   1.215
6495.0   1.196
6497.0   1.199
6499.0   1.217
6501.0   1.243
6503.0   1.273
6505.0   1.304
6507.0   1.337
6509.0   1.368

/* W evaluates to 1.28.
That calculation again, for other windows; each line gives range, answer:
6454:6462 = 1.23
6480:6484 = 1.42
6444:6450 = 1.23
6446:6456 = 1.22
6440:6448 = 1.27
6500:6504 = 1.26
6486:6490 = 1.36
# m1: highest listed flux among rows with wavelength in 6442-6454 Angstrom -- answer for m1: 1.295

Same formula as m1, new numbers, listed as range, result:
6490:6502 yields 1.26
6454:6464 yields 1.236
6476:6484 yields 1.442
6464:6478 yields 1.307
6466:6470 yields 1.299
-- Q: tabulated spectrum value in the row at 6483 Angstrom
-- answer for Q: 1.442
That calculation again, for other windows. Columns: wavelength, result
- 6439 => 1.332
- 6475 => 1.287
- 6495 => 1.196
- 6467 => 1.279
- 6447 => 1.223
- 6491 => 1.26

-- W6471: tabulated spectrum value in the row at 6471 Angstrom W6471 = 1.301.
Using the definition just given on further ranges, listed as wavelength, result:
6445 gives 1.254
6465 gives 1.252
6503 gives 1.273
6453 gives 1.23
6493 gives 1.215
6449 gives 1.212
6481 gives 1.408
